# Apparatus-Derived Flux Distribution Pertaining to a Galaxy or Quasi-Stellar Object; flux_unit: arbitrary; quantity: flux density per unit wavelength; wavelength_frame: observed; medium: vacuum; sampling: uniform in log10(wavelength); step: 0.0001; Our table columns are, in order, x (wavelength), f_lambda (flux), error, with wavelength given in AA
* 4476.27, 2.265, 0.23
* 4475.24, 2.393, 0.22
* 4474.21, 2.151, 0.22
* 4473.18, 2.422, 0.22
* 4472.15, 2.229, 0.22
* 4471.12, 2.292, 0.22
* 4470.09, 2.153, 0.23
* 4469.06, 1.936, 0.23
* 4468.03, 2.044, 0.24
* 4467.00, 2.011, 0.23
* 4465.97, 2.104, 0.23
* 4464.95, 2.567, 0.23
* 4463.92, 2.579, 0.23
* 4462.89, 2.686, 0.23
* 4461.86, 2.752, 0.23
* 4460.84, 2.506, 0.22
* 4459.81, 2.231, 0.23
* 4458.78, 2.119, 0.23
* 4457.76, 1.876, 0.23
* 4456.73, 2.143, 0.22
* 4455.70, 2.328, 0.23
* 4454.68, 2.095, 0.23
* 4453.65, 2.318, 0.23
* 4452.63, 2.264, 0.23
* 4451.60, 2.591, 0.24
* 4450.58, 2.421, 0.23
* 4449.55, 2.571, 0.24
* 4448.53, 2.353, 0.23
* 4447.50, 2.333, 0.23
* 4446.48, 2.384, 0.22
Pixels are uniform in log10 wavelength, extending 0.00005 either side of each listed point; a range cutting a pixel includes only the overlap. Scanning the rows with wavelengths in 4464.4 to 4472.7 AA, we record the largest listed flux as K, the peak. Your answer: 2.567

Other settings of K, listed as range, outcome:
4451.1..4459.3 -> 2.591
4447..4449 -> 2.353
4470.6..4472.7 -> 2.292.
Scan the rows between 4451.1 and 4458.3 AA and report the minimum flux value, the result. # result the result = 1.876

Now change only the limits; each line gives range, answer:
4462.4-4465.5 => 2.567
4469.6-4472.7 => 2.153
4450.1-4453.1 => 2.264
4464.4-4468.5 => 2.011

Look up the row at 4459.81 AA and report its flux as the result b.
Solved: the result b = 2.231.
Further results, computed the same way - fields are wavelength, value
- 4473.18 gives 2.422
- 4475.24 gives 2.393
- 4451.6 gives 2.591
